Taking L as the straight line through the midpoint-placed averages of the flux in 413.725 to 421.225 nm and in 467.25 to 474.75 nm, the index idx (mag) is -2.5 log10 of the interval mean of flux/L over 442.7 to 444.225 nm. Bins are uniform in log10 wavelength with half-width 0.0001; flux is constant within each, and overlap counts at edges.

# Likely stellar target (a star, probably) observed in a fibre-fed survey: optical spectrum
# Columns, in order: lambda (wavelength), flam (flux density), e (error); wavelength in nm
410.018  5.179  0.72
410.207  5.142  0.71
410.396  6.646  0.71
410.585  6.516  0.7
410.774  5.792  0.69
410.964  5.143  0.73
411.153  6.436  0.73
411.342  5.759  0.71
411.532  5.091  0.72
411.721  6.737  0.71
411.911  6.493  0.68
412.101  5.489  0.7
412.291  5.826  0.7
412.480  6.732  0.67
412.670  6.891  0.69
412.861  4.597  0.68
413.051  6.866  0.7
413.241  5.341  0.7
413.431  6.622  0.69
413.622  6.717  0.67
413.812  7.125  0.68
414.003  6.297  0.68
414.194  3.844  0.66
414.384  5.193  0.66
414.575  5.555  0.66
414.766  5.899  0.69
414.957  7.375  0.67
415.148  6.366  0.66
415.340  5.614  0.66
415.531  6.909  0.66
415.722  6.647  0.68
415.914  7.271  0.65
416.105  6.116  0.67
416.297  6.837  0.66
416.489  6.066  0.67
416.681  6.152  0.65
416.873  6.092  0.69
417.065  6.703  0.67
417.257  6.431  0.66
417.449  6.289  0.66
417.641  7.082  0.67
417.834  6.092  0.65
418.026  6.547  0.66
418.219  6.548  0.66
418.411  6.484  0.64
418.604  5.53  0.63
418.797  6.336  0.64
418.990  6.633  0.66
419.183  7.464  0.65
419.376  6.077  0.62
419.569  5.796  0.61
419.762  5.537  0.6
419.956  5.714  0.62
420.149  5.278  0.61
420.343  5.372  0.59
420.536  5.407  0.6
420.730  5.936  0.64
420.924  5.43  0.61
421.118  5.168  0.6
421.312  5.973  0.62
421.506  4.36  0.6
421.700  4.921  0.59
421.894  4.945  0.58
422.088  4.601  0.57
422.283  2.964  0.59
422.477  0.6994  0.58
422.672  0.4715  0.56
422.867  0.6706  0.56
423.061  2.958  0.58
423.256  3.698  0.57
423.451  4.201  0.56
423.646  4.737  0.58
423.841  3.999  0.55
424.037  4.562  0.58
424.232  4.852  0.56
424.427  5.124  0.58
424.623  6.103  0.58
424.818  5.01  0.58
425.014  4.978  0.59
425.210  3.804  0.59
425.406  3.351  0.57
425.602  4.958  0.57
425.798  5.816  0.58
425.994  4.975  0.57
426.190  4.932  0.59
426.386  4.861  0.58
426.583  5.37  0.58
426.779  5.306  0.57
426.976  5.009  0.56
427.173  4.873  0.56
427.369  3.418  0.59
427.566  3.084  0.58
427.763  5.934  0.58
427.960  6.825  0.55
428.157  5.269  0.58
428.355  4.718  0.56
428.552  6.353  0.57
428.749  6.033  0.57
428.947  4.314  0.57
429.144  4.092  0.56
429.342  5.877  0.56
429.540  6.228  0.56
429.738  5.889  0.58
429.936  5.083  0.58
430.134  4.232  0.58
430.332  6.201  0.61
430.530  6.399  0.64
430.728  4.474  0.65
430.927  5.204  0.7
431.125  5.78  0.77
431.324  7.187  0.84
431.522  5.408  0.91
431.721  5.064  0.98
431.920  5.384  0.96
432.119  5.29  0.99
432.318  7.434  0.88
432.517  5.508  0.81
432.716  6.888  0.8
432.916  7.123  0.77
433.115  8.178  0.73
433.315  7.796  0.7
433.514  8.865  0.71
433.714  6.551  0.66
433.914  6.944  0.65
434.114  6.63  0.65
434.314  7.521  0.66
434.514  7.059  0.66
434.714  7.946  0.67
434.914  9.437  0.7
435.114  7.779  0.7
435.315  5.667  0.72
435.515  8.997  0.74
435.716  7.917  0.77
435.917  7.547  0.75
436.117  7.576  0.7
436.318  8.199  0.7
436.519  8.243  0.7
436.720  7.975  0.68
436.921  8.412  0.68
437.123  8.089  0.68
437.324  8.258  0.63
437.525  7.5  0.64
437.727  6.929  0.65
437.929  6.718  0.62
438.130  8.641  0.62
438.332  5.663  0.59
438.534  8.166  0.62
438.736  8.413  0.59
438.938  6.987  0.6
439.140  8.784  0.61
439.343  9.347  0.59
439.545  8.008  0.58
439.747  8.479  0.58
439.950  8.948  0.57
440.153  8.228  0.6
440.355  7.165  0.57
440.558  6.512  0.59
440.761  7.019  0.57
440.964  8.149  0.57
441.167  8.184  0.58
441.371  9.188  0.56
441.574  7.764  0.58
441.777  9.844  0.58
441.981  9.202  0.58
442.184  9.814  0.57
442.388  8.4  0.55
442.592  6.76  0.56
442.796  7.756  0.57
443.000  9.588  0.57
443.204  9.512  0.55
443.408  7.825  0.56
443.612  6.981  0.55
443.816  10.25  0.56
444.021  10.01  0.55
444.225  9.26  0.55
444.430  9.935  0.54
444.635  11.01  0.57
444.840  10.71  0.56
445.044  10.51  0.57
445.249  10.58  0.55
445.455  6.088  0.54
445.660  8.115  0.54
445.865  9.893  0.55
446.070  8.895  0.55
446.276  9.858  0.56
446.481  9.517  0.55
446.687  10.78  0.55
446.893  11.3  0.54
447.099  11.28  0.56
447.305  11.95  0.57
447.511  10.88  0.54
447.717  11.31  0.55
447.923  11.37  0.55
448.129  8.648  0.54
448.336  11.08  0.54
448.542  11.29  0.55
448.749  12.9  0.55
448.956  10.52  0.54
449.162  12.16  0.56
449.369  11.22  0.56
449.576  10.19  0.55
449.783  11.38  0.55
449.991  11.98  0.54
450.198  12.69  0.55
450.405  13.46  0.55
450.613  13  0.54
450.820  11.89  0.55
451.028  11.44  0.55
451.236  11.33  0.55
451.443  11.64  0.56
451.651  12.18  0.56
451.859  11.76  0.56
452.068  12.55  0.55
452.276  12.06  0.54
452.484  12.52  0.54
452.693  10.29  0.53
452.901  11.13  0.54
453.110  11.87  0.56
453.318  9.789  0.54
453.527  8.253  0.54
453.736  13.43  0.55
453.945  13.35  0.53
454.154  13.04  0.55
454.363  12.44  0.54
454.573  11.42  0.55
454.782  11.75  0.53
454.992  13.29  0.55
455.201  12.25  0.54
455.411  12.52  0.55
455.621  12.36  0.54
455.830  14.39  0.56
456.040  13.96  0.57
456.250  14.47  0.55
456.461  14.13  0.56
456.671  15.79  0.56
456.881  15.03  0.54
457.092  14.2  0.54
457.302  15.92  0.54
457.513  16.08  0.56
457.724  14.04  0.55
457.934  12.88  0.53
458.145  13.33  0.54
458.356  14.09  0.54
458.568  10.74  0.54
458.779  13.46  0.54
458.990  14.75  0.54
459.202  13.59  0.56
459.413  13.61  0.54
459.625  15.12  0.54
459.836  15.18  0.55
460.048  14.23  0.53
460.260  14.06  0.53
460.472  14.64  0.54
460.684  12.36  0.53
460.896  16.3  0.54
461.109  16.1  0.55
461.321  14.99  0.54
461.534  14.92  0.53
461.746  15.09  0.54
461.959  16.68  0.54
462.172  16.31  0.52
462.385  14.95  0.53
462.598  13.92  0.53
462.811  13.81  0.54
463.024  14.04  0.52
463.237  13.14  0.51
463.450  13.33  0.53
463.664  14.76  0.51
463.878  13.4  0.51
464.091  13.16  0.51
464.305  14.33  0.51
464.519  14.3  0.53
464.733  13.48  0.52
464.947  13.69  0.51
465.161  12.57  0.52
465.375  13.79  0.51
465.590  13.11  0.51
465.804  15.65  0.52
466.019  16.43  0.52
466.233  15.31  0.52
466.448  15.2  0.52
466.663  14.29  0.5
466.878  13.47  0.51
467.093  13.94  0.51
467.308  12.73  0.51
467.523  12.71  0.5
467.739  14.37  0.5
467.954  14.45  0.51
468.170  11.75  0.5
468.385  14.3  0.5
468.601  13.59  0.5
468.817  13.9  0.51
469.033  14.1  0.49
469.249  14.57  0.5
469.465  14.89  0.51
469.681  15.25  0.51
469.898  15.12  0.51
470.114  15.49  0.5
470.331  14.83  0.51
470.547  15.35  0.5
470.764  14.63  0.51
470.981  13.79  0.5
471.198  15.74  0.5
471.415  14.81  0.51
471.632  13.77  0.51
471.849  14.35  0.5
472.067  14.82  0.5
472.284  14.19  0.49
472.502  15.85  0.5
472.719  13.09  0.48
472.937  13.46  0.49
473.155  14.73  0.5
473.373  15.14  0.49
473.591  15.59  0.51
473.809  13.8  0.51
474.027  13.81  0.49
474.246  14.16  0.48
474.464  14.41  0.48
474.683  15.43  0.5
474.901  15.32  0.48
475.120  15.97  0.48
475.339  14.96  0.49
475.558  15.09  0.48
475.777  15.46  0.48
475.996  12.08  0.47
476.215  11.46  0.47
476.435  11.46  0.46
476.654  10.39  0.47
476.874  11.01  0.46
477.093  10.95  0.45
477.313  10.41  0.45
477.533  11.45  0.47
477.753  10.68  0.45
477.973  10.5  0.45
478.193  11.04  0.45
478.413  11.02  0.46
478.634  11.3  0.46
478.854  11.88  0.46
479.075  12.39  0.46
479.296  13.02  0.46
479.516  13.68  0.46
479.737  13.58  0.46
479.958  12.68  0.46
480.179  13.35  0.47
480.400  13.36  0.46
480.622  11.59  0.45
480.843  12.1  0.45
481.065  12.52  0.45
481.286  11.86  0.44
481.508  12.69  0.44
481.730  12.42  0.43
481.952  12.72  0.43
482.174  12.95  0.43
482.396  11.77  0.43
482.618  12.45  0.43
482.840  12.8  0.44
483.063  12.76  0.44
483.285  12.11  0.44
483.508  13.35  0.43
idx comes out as 0.14 mag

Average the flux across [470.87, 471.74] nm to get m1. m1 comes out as 14.5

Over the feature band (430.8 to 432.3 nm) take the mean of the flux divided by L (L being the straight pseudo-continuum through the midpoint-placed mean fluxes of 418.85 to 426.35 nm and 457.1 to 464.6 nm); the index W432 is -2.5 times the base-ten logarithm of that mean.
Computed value 0.215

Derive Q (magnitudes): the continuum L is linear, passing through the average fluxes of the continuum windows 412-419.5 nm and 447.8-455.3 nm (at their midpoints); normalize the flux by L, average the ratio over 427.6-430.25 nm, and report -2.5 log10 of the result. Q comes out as 0.46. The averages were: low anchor 6.27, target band 5.4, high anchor 11.7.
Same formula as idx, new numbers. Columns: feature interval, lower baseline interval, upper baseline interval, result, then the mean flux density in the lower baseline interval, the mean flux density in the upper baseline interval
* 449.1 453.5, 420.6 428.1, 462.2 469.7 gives -0.10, 4.45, 14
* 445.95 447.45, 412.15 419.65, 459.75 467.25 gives 0.10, 6.28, 14.4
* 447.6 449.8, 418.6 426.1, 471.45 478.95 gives -0.23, 4.72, 13.2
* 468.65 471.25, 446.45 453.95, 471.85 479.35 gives -0.16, 11.5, 13.1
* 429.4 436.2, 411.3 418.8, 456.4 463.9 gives 0.38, 6.22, 14.4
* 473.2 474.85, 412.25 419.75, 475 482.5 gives -0.23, 6.28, 12.3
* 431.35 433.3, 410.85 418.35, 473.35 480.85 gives 0.26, 6.2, 12.9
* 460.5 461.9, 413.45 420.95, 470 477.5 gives -0.22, 6.18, 14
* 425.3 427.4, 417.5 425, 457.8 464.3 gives 0.26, 4.98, 14.2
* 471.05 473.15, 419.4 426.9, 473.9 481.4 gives -0.22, 4.56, 12.7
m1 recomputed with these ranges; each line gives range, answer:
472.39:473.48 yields 14.4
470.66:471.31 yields 14.7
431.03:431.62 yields 6.13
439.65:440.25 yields 8.54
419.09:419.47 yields 6.77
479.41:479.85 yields 13.6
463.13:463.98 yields 13.7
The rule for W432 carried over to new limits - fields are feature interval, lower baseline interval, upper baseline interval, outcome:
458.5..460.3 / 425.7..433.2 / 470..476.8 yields -0.21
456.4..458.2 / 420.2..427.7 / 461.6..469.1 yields -0.20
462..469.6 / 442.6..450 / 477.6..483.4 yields -0.23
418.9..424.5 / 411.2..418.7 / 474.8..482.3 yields 0.43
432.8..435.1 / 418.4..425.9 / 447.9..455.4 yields -0.01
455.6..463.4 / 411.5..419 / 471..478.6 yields -0.24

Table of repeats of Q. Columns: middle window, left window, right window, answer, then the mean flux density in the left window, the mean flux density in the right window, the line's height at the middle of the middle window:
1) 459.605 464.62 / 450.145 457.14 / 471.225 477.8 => -0.12 mag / 12.5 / 13.7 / 13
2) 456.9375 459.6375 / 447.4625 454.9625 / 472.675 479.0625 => -0.16 mag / 11.6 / 13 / 12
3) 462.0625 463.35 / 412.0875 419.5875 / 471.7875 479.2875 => -0.23 mag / 6.28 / 13.1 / 11.7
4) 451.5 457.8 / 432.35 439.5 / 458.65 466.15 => -0.04 mag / 7.67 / 14.4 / 12.4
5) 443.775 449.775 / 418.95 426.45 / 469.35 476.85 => -0.12 mag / 4.66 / 14.3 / 9.28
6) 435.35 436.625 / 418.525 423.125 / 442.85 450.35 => 0.01 mag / 4.77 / 10.3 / 8.04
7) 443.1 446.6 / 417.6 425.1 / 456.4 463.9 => 0.14 mag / 4.96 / 14.4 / 10.7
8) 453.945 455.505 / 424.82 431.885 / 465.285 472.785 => -0.12 mag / 5.18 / 14.4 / 11.2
